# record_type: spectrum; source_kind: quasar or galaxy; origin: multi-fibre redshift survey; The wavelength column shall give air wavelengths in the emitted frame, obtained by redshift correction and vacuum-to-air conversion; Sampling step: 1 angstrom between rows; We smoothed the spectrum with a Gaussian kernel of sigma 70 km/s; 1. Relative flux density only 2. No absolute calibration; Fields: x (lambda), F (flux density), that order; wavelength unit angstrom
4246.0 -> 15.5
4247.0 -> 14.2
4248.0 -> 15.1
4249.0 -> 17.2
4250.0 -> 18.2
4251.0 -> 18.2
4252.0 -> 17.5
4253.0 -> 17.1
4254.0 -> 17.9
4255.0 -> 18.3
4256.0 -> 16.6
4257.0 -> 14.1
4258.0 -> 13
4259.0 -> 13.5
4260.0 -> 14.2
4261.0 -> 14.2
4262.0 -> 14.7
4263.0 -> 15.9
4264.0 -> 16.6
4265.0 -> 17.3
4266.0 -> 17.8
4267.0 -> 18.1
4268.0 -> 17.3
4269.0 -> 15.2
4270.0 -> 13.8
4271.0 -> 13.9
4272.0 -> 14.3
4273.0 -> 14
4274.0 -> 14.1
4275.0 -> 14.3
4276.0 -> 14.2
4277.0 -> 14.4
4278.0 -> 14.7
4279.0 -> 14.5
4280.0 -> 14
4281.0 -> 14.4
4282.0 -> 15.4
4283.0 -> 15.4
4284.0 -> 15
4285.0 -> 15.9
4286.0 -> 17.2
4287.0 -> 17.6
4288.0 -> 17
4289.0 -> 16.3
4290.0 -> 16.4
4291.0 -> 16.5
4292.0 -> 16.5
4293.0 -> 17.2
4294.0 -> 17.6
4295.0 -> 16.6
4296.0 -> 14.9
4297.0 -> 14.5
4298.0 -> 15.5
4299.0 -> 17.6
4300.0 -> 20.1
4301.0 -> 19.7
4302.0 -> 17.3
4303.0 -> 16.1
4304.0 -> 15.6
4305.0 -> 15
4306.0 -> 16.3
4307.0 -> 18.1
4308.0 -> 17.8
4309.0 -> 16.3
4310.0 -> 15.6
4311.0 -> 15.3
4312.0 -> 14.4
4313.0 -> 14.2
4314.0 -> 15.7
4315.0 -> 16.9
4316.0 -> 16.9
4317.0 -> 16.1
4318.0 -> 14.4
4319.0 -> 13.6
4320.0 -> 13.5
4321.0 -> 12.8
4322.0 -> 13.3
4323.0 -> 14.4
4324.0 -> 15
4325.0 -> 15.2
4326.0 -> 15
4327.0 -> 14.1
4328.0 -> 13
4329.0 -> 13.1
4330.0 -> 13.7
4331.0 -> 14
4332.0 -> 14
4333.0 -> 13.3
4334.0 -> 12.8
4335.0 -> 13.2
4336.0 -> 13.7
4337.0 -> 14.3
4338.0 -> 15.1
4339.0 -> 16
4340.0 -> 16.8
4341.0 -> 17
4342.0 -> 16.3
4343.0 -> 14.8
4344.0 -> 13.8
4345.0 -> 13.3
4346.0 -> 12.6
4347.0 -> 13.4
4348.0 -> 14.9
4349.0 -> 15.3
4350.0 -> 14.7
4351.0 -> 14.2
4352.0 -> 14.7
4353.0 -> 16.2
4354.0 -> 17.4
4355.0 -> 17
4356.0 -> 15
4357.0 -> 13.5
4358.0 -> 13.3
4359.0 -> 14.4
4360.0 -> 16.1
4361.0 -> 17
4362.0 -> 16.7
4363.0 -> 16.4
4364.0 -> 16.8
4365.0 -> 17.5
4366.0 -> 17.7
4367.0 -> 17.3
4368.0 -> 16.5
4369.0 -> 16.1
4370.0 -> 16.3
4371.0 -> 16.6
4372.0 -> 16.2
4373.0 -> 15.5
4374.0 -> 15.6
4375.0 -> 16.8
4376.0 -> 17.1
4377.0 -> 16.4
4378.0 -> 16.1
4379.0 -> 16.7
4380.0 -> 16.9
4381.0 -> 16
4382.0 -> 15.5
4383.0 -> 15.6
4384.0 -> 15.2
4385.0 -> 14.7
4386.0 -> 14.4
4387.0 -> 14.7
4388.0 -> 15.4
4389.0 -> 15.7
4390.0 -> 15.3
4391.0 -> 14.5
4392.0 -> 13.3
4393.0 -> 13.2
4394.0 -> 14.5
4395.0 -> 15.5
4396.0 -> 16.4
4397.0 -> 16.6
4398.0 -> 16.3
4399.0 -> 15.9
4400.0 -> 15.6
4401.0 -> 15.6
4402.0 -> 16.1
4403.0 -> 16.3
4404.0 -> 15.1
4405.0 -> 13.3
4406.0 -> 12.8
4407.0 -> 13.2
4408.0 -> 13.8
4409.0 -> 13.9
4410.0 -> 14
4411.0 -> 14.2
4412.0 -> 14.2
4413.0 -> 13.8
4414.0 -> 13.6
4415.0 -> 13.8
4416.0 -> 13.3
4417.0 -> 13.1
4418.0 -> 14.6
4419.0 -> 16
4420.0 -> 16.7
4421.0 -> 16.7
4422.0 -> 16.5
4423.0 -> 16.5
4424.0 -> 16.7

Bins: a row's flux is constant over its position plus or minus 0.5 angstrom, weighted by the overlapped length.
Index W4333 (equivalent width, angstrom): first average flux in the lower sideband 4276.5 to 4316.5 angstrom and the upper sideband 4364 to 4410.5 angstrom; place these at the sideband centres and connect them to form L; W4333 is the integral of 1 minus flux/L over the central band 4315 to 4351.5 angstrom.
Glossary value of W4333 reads 3.4 angstrom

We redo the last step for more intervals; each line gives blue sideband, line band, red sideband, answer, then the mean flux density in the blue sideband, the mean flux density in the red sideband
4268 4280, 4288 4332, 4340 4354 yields -2.97 angstrom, 14.4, 14.9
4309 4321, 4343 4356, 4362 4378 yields 1.00 angstrom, 15.1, 16.6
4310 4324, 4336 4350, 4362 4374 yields 0.76 angstrom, 14.8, 16.6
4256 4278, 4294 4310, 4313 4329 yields -2.17 angstrom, 15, 14.6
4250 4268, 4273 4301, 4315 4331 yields -0.86 angstrom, 16.3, 14.3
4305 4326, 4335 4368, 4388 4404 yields -0.16 angstrom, 15.3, 15.4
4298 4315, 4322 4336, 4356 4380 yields 2.16 angstrom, 16.5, 16.2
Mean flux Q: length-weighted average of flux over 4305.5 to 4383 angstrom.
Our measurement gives 15.3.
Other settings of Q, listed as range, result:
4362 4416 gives 15.4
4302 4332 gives 15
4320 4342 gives 14.3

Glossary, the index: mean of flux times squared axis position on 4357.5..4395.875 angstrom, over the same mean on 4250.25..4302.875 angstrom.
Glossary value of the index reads 1.0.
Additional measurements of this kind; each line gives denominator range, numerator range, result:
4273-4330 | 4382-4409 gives 1.00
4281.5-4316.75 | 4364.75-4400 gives 1.00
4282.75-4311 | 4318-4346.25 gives 0.87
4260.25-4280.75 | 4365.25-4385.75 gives 1.13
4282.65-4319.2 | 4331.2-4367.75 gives 0.95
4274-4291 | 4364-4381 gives 1.12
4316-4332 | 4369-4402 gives 1.14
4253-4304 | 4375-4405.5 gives 1.03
